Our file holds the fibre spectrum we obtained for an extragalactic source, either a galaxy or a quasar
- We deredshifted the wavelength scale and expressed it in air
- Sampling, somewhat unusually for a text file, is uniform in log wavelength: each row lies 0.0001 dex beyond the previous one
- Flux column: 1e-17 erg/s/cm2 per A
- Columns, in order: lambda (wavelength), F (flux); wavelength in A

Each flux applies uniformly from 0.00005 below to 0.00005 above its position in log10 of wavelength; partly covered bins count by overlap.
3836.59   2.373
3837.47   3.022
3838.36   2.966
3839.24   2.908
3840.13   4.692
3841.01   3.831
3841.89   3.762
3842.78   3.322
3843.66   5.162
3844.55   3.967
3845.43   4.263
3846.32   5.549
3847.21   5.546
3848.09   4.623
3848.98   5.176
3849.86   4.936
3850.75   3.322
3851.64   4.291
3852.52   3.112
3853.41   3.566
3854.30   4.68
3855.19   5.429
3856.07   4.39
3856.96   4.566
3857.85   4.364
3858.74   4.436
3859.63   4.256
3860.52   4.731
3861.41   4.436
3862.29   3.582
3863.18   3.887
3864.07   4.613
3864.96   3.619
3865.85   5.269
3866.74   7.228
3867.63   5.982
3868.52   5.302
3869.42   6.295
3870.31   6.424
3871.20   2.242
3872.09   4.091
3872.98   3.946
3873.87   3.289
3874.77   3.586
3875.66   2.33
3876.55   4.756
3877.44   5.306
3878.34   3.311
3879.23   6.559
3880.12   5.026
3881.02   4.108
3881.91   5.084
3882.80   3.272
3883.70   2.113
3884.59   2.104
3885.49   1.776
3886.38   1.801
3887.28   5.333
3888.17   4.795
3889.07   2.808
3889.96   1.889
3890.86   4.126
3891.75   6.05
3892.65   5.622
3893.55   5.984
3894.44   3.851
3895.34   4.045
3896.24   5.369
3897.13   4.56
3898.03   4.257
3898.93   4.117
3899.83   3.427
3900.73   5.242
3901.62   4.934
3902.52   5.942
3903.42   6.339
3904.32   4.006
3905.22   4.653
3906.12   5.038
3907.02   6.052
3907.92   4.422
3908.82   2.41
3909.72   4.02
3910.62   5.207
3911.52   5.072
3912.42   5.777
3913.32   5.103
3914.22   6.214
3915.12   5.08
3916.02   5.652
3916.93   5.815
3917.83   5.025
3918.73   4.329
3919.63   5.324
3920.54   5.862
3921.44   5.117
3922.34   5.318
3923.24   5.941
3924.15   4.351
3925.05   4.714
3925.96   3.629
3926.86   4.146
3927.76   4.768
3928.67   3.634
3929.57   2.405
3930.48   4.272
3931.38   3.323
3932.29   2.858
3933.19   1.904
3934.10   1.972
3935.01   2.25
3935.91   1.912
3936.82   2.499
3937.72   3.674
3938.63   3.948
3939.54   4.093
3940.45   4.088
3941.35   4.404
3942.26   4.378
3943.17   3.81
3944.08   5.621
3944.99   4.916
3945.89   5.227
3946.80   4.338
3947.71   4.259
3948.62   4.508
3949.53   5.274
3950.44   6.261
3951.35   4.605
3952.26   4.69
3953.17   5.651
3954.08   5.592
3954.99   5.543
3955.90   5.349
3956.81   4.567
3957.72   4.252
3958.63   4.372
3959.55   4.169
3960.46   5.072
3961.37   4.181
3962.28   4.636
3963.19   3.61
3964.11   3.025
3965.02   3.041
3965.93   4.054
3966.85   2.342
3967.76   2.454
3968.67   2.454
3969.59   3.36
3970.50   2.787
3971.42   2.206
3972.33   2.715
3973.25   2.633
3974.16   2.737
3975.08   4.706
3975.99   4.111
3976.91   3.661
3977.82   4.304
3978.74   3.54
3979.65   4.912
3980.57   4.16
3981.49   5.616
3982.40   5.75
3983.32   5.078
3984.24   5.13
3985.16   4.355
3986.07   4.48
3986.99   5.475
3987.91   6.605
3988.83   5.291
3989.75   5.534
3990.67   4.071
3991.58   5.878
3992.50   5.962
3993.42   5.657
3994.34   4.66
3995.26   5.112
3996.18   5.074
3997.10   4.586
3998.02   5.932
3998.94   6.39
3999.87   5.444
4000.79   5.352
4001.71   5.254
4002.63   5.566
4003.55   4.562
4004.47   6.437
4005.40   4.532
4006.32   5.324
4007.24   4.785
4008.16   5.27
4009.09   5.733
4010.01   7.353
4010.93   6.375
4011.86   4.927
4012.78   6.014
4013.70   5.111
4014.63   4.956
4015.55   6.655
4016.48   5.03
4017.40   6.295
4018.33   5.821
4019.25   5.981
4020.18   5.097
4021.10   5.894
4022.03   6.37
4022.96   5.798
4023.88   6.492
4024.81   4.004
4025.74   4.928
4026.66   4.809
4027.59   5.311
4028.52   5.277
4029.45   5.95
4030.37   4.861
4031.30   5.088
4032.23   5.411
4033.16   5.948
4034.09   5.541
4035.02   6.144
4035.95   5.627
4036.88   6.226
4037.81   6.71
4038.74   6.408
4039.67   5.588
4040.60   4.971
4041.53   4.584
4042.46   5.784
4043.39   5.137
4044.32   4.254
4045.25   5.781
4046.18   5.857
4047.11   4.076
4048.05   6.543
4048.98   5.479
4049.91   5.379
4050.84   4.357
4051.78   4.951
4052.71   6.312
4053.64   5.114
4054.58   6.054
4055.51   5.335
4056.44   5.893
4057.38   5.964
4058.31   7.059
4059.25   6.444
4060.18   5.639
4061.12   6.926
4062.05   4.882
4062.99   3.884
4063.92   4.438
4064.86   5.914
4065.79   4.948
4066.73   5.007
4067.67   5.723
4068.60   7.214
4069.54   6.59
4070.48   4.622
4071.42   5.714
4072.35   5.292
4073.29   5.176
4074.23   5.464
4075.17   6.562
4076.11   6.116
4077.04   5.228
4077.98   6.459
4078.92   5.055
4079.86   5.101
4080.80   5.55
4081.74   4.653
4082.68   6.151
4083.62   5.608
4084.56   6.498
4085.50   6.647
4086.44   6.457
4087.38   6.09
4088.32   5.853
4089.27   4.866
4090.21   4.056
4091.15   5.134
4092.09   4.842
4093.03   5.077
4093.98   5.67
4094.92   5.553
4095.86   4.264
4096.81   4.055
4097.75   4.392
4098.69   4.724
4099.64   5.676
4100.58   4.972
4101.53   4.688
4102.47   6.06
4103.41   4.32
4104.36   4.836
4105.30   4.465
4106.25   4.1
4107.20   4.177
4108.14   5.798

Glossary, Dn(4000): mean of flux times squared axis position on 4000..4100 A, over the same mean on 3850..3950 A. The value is 1.36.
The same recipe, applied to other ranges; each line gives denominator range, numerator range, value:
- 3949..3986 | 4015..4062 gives 1.39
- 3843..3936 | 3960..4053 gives 1.21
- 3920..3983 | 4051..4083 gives 1.46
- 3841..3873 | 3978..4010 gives 1.23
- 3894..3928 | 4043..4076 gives 1.23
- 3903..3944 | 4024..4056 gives 1.33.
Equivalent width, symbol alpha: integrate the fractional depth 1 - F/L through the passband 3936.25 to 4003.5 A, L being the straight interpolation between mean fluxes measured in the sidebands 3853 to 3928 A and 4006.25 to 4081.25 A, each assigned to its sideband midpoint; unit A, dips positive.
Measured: 7.82 A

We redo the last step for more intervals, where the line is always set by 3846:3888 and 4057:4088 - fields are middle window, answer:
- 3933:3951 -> 3.2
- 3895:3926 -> -2.1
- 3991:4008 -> -0.4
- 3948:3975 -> 5.2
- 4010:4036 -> -1.0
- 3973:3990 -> 1.5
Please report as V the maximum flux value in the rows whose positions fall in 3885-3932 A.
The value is 6.339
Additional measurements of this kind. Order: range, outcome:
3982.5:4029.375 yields 7.353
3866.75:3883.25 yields 6.559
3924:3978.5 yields 6.261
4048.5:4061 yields 7.059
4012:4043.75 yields 6.71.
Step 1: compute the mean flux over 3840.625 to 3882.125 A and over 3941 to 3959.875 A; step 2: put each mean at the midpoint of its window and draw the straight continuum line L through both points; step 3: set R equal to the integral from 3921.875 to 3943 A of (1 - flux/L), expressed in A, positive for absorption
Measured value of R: 4.9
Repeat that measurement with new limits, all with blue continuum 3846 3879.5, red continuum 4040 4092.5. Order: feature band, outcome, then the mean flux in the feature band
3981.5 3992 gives -0.2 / 5.26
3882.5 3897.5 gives 2.6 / 3.86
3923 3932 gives 1.5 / 4.05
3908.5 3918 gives -0.6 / 5.07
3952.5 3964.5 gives 0.9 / 4.63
